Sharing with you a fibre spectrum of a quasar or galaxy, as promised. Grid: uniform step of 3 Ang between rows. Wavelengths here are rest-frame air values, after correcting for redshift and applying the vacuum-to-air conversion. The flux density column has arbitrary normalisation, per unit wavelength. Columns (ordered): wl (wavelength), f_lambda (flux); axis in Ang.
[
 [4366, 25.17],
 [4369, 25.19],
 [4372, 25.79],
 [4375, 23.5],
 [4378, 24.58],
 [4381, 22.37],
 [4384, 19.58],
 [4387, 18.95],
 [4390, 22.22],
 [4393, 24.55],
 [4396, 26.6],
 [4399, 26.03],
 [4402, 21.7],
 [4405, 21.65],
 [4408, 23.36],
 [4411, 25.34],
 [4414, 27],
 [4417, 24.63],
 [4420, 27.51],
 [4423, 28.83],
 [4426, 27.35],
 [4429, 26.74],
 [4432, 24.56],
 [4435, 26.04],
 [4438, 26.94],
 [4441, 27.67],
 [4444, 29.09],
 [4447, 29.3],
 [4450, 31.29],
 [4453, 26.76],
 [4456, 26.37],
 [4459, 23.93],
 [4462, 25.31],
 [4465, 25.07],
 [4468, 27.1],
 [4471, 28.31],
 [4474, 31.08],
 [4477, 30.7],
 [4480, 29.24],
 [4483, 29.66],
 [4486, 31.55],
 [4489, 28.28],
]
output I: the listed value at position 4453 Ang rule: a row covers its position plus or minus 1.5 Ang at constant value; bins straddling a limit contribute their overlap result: 26.76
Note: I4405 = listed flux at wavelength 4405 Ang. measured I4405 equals 21.65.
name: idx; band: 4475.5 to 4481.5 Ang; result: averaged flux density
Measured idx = 30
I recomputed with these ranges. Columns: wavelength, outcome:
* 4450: 31.29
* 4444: 29.09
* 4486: 31.55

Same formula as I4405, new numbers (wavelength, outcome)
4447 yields 29.3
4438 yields 26.94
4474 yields 31.08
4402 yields 21.7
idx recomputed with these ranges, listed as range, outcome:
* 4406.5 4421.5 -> 25.6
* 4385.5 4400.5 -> 23.7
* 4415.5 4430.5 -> 27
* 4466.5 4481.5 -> 29.3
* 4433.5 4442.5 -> 26.9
